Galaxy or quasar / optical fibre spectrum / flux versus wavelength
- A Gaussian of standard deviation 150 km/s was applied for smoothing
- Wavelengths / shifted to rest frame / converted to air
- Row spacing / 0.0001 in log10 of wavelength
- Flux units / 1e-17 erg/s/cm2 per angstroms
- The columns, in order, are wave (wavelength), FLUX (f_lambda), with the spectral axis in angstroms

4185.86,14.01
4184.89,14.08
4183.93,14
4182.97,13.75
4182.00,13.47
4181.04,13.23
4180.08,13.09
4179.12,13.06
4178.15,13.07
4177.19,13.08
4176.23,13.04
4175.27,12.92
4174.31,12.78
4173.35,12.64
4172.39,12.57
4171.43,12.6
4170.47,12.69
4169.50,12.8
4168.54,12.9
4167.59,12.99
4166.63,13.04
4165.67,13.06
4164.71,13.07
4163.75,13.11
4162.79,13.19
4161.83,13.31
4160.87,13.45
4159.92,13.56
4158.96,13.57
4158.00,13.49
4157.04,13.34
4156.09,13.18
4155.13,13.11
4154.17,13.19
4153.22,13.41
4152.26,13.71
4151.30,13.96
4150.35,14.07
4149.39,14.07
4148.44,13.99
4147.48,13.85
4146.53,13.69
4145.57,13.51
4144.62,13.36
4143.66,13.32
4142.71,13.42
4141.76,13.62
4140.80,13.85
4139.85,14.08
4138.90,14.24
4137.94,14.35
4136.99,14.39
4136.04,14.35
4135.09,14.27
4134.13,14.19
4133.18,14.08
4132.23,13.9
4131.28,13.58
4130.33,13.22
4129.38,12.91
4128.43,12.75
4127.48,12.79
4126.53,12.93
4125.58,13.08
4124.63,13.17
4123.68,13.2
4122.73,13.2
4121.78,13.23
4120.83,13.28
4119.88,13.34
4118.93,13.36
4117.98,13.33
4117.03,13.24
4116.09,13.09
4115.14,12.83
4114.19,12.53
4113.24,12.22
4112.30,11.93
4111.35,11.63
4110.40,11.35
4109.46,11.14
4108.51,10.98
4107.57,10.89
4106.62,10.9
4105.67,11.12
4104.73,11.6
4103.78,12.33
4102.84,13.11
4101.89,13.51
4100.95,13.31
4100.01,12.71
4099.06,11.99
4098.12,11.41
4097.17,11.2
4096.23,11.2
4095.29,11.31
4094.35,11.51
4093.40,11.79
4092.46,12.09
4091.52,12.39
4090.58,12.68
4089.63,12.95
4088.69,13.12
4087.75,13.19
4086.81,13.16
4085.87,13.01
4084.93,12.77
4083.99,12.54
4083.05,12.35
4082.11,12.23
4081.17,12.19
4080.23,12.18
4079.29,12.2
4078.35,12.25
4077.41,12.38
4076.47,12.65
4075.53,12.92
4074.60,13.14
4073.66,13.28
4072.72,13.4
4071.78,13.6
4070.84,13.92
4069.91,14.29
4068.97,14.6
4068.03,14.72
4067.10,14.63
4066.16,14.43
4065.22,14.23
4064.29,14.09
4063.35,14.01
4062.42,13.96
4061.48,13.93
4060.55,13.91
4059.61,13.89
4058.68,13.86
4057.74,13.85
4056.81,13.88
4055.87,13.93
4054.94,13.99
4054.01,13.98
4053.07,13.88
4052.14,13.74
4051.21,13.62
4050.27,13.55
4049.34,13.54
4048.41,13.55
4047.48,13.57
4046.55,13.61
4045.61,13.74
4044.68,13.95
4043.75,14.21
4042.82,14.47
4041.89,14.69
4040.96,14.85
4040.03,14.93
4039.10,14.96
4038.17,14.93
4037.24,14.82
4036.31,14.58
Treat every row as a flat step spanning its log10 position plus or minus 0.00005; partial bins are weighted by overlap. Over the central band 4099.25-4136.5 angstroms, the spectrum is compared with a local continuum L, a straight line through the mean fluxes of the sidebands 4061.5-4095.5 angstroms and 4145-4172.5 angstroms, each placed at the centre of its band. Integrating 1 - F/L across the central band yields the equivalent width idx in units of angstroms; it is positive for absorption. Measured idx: 1.2 angstroms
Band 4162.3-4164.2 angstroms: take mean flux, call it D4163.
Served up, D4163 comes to 13.1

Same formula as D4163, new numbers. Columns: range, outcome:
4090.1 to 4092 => 12.5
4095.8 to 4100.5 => 11.7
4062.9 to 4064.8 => 14.1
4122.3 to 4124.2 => 13.2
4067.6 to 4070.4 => 14.5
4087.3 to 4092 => 12.9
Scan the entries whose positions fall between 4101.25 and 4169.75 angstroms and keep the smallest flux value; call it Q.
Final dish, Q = 10.89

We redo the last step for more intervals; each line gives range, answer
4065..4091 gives 12.18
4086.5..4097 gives 11.2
